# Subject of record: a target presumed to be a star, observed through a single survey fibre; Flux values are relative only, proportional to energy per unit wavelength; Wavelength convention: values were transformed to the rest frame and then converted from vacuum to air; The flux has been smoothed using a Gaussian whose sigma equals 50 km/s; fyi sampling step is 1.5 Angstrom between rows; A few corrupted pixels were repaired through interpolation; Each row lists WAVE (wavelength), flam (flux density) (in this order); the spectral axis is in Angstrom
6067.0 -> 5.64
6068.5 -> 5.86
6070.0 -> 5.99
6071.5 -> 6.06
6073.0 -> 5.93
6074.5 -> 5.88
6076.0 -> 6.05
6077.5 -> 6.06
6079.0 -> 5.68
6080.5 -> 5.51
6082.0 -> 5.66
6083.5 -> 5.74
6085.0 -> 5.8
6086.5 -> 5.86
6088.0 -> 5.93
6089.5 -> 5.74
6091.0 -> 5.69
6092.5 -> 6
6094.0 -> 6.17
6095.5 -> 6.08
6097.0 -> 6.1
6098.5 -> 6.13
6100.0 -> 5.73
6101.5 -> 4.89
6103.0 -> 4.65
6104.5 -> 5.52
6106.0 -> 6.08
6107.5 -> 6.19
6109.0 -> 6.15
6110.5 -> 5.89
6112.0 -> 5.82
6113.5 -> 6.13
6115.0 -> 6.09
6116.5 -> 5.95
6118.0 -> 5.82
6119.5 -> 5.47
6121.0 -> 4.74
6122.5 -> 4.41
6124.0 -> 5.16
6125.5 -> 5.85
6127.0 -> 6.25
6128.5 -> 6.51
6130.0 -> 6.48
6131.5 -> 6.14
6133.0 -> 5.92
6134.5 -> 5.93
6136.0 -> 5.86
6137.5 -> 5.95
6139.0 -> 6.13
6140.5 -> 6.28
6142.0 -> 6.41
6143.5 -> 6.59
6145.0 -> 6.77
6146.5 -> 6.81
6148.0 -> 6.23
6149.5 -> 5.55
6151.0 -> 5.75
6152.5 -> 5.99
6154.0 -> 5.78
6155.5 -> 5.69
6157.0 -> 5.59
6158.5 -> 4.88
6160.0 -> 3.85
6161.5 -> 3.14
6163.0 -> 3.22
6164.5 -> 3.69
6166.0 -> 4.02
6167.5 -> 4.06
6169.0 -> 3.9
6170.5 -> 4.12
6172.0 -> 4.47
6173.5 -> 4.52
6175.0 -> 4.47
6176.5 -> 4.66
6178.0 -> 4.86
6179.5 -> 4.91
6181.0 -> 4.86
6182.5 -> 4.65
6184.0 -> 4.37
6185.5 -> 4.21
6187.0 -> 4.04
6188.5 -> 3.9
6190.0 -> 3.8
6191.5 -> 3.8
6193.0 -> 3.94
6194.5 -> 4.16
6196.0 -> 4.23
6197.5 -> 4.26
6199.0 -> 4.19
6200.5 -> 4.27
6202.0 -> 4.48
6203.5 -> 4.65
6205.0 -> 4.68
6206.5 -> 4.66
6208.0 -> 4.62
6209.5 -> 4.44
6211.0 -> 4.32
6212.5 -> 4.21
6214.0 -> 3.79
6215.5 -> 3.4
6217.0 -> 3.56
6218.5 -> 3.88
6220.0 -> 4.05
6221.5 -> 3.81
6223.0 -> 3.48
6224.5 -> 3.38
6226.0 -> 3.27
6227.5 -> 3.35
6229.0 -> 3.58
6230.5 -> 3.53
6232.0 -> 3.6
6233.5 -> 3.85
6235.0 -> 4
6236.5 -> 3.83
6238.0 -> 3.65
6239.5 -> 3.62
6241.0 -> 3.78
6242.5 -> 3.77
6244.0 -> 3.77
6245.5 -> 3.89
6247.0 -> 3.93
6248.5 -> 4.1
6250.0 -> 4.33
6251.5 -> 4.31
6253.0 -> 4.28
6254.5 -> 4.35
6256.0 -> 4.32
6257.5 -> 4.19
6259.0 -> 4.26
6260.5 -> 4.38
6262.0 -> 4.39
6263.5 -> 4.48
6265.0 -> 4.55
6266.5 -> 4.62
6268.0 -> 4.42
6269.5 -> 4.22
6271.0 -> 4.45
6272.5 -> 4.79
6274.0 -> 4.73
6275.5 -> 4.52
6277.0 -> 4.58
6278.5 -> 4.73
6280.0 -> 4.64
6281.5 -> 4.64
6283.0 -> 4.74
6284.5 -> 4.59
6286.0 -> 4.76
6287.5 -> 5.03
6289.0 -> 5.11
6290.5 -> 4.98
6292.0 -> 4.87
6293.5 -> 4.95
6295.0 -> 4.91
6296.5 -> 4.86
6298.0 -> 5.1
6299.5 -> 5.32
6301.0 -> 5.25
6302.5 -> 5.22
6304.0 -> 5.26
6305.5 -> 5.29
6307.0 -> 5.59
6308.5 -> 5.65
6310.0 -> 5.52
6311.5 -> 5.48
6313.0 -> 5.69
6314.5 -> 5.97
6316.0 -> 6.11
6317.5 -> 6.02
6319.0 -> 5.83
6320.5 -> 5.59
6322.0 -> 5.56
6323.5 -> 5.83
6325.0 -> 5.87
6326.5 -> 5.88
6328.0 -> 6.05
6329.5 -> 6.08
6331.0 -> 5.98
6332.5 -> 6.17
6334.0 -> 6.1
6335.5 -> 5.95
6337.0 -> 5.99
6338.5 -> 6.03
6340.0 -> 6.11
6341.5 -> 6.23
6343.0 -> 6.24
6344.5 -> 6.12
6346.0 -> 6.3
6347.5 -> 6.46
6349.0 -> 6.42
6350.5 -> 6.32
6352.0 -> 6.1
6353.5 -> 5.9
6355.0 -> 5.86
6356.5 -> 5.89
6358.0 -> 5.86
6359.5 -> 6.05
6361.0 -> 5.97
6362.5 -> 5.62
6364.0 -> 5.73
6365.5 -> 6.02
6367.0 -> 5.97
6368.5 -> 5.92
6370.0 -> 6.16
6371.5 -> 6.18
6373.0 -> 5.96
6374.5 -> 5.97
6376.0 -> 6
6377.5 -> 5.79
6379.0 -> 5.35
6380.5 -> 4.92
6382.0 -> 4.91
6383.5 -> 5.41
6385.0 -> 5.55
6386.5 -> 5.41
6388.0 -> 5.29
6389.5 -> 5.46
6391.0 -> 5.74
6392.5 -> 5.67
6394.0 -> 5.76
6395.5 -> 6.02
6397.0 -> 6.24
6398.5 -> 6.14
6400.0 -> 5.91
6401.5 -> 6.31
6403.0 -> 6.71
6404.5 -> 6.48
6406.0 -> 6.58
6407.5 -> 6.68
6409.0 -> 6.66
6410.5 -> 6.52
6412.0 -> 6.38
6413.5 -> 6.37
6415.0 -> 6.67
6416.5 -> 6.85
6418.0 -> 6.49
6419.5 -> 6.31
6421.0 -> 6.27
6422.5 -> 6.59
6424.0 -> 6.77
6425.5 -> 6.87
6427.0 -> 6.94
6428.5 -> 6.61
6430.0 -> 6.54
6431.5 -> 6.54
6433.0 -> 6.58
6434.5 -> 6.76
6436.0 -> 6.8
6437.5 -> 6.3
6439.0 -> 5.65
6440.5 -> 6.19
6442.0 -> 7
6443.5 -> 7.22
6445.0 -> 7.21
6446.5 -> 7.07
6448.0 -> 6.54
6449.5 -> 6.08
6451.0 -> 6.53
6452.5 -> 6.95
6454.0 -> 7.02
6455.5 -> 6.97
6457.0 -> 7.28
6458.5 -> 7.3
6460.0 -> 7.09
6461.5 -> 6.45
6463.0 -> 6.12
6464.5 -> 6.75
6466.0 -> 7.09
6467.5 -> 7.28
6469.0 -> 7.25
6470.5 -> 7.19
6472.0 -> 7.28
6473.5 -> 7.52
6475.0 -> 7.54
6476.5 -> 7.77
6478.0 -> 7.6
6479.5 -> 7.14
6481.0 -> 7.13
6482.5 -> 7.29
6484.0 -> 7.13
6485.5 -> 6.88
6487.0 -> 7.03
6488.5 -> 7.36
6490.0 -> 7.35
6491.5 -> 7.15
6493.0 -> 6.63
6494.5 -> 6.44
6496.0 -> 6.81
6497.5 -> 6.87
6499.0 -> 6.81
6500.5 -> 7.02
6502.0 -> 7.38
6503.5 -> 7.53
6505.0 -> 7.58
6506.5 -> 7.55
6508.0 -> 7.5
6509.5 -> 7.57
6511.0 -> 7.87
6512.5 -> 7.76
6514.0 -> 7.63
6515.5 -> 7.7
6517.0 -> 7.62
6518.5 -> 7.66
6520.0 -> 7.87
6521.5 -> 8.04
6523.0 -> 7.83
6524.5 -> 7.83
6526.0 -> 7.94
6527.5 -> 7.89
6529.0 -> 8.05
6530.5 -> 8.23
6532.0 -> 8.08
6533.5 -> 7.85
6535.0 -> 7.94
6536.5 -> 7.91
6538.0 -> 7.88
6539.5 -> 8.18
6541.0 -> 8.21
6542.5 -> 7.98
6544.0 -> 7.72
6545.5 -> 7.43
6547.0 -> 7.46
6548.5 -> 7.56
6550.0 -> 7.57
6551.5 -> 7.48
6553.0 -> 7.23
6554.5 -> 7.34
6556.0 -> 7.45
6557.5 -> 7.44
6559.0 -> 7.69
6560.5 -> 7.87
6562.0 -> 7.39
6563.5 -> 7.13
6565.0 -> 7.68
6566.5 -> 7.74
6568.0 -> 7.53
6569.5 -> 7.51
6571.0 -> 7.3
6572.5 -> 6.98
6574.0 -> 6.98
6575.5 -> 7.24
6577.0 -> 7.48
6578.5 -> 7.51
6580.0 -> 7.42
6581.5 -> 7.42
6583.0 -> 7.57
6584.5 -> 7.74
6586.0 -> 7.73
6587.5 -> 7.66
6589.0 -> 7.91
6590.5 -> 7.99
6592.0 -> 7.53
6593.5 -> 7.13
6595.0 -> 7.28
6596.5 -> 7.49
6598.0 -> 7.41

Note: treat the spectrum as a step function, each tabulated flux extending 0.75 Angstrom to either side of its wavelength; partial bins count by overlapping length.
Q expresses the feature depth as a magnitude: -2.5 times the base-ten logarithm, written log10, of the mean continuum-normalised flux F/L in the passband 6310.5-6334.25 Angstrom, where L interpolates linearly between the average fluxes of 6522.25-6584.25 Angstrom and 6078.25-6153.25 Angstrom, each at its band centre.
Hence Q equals 0.14 mag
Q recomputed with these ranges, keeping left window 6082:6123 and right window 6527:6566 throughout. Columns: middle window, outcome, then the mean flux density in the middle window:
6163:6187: 0.36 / 4.34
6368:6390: 0.23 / 5.62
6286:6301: 0.30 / 5.01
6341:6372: 0.14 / 6.06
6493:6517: 0.03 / 7.32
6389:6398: 0.20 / 5.83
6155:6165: 0.37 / 4.27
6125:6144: -0.05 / 6.18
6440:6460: 0.06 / 6.89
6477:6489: 0.03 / 7.2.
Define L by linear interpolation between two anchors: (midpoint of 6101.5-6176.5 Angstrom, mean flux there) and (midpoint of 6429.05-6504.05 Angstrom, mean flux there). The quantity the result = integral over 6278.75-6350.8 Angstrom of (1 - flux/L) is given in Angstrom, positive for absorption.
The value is 7.7 Angstrom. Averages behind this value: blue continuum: 5.43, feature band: 5.59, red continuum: 6.95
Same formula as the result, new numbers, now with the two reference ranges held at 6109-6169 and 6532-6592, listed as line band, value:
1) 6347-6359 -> 0.9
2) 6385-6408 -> 2.7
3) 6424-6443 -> 1.1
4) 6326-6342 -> 1.1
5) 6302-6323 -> 2.5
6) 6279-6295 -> 3.7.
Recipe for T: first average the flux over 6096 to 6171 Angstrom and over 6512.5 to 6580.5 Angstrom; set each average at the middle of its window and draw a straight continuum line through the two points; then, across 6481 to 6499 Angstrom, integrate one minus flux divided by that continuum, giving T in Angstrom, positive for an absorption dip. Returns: 0.91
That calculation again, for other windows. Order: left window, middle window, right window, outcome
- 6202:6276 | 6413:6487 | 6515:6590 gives -4.2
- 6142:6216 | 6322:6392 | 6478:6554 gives 3.0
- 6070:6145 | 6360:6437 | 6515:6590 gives 9.8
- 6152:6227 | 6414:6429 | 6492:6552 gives -0.1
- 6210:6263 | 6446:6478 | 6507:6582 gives -1.8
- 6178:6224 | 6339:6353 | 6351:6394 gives -1.9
